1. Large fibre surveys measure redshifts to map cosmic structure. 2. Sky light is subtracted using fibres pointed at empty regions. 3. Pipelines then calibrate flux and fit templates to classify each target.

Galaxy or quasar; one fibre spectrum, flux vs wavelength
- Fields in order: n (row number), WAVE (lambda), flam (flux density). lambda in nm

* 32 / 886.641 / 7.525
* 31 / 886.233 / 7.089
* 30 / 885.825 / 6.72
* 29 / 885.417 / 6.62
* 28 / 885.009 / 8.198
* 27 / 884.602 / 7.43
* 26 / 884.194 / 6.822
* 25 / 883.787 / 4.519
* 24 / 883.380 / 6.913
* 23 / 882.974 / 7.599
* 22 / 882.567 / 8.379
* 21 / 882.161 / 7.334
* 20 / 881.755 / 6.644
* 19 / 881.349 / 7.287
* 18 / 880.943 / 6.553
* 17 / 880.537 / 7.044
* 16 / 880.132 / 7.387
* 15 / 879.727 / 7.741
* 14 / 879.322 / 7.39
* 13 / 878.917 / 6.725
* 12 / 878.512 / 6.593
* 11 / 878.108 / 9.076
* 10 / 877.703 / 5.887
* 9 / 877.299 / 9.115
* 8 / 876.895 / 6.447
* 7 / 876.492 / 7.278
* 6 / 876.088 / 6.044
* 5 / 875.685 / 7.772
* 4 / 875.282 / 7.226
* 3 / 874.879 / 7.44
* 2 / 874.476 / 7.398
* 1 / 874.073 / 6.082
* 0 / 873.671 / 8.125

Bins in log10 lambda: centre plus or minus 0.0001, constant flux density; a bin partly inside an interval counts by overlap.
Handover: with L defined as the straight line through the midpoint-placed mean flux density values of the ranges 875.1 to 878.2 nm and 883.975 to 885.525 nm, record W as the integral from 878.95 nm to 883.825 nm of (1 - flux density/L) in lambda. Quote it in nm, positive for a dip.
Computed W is 0.10 nm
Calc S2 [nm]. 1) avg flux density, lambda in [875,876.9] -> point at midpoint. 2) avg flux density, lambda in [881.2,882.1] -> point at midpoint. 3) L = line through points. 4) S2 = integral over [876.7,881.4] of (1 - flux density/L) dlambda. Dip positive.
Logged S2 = -0.17 nm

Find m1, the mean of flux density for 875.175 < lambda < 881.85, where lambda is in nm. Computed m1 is 7.2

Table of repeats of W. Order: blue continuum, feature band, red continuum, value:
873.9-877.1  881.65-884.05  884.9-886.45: 0.05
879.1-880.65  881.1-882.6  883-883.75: -0.08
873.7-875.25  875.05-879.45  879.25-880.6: 0.03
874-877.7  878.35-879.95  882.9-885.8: -0.02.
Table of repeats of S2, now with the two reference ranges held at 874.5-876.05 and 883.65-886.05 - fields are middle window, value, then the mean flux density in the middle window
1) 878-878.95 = -0.04 nm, 7.44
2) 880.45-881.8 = 0.02 nm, 6.89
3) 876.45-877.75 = -0.02 nm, 7.33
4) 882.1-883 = -0.13 nm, 7.87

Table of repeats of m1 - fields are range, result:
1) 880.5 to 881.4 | 6.89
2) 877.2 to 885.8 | 7.17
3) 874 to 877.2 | 7.07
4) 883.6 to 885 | 6.55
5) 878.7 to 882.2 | 7.11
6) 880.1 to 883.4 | 7.25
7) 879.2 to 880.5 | 7.46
